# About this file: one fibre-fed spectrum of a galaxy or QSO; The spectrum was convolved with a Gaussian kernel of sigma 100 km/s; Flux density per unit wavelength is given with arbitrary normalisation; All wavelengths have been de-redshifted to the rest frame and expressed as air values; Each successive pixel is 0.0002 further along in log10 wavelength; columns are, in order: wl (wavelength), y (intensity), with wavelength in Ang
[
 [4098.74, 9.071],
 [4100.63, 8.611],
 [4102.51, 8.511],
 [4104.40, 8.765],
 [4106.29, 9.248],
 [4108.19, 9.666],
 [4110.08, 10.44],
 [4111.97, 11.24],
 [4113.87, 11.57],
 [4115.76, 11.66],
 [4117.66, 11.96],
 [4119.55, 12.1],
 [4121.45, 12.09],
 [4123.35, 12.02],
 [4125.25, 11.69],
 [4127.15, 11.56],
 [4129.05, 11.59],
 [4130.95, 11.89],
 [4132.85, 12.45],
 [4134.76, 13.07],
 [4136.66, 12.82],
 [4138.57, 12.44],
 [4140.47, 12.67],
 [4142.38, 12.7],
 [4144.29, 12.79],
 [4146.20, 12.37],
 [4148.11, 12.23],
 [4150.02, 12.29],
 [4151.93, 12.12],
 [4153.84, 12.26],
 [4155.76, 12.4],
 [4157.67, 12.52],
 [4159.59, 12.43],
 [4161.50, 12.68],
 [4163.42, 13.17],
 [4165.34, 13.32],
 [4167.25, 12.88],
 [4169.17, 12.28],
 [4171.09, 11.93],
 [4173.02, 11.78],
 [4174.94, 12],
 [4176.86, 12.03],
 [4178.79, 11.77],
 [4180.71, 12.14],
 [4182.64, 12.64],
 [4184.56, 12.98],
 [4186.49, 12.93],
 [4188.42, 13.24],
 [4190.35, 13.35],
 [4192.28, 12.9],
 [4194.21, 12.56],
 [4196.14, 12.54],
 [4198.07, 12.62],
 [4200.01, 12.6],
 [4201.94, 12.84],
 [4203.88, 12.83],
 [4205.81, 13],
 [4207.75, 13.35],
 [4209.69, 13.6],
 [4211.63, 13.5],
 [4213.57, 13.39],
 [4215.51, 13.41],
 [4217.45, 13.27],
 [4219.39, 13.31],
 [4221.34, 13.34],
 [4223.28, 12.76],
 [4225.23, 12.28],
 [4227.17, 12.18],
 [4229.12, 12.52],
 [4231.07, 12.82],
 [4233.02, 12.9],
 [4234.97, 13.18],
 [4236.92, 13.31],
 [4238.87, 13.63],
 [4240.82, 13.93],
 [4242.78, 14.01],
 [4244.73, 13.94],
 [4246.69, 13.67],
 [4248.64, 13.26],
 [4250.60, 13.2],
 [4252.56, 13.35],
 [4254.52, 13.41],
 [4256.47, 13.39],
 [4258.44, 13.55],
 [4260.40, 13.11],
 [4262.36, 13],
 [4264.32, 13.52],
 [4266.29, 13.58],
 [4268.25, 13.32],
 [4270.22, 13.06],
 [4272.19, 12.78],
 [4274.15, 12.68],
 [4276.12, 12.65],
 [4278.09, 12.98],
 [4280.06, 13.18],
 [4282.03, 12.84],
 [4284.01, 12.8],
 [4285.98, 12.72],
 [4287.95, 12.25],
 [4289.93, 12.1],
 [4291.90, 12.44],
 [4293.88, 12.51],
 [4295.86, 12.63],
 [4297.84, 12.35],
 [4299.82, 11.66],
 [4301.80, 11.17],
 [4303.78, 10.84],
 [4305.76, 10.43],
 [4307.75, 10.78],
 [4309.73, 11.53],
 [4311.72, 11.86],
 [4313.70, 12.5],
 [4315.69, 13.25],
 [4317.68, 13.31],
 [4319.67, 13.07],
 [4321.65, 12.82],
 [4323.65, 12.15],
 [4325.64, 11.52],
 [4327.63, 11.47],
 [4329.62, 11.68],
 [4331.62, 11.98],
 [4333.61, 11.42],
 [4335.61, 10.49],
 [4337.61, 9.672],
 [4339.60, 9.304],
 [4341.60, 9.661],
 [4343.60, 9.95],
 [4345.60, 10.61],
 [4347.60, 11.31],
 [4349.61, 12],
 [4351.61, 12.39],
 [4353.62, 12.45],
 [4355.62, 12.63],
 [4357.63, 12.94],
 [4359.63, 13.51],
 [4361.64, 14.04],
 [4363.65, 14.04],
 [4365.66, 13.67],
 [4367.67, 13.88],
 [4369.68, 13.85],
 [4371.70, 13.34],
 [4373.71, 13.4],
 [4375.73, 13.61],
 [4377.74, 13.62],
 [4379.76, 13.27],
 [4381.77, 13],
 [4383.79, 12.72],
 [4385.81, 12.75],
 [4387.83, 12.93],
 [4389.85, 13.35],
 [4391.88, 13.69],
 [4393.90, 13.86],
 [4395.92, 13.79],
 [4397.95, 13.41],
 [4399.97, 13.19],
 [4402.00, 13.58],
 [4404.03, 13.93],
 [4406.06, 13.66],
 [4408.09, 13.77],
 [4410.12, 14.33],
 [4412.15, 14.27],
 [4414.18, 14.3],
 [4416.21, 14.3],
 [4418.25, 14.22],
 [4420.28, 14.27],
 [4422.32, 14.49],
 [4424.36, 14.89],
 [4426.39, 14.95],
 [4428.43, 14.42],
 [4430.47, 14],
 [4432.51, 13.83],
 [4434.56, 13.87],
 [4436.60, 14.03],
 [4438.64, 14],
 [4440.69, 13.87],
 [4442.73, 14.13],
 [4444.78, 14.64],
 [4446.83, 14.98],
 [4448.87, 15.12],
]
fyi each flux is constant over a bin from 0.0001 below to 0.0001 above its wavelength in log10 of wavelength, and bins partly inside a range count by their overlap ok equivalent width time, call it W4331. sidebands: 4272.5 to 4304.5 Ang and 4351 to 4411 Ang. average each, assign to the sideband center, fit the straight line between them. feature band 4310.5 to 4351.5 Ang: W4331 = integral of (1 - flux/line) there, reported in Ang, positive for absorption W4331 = 4.3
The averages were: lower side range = 12.4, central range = 11.5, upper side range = 13.4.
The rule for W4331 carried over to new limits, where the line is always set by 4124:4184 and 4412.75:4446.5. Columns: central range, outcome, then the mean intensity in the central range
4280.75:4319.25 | 3.6 Ang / 12.1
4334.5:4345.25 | 3.0 Ang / 9.88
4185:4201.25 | -0.3 Ang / 12.8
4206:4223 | -0.8 Ang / 13.4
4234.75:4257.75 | -1.0 Ang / 13.5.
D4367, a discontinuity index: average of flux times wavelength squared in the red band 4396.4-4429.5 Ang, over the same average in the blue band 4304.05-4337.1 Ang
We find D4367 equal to 1.2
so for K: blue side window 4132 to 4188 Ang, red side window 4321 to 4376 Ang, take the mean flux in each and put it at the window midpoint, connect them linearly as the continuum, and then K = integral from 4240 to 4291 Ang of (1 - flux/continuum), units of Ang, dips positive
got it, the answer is -3.7 Ang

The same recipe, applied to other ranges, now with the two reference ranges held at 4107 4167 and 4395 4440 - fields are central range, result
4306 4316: 1.2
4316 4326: 0.5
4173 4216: -0.9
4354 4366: 0.2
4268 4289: 0.5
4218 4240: -0.3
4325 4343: 3.6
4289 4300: 0.7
